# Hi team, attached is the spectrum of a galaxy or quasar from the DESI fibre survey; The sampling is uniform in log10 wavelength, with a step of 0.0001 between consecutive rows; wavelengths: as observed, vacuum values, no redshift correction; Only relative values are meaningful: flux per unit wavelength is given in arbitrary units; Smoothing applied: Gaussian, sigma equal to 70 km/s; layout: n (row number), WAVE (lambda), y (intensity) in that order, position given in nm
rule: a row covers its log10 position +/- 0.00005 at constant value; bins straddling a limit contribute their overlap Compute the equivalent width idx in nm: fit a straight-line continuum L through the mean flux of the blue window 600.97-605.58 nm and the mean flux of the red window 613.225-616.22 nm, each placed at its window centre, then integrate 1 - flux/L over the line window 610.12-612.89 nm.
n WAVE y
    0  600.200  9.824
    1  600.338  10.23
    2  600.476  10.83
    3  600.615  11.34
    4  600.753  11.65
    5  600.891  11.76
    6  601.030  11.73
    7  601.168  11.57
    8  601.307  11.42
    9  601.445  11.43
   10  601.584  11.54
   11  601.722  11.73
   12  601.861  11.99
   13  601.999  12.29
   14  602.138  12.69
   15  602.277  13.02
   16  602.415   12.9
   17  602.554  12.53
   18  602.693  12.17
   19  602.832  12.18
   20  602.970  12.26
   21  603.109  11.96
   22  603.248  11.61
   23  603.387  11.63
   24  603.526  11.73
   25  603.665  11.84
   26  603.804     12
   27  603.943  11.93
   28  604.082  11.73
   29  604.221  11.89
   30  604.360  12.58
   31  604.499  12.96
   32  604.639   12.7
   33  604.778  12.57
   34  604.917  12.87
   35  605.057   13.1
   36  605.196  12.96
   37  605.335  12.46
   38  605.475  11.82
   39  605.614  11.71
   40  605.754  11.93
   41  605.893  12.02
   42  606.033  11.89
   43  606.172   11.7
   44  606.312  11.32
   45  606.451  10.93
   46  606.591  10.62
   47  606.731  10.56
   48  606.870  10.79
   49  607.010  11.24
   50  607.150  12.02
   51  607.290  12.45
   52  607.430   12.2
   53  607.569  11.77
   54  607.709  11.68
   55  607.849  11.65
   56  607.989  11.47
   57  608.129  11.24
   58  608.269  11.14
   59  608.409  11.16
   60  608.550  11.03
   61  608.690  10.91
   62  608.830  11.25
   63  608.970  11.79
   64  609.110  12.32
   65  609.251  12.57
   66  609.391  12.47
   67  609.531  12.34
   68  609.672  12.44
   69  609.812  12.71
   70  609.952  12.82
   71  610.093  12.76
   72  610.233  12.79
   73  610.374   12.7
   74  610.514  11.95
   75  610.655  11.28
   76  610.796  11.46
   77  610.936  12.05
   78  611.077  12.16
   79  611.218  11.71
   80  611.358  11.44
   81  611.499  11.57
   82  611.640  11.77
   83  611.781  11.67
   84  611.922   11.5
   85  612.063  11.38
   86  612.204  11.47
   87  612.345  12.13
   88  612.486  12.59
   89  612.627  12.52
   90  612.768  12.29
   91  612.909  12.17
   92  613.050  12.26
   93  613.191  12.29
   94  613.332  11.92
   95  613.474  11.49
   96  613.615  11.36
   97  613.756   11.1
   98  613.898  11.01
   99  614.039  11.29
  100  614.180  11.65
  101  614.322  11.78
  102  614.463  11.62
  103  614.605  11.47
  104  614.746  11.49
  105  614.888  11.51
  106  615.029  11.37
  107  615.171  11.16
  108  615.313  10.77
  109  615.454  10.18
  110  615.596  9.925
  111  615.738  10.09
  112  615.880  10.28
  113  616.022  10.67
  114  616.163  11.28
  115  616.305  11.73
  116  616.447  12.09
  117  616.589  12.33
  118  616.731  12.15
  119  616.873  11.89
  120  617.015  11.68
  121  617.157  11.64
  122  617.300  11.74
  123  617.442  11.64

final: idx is -0.12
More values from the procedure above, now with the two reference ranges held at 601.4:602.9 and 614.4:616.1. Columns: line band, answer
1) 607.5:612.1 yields -0.17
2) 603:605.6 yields -0.05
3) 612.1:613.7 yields -0.13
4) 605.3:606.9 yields 0.05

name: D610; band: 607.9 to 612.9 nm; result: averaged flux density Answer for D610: 11.9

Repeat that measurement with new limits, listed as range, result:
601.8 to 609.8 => 12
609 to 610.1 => 12.5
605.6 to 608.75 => 11.4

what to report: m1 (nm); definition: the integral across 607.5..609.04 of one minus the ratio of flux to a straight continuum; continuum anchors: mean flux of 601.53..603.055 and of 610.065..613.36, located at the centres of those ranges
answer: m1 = 0.09 nm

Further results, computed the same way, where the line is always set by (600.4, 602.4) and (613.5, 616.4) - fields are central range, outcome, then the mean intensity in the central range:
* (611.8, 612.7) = -0.05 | 11.9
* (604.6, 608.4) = -0.08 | 11.8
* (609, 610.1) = -0.11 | 12.5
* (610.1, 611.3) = -0.08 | 12.1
